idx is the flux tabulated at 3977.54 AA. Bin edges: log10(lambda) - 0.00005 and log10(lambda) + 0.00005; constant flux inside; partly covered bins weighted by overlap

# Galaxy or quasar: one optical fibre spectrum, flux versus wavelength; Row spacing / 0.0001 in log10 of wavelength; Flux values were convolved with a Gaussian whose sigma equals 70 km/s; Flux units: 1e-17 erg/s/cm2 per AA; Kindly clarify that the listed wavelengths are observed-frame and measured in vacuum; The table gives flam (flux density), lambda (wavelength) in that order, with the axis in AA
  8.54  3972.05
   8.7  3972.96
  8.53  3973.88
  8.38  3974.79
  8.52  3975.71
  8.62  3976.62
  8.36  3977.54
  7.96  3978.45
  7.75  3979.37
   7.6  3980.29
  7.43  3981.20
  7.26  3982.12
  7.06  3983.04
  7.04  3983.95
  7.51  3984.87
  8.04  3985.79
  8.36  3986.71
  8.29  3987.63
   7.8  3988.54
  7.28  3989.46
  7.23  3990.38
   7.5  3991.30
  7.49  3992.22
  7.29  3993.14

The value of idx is 8.36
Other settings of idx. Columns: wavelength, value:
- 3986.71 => 8.36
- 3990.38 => 7.23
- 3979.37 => 7.75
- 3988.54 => 7.8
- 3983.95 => 7.04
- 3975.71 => 8.52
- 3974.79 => 8.38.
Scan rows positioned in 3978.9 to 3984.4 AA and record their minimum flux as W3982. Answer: 7.04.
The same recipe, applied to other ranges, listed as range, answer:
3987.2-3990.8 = 7.23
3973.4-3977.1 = 8.38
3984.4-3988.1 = 7.51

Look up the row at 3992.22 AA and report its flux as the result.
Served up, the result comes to 7.49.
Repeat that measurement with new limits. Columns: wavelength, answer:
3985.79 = 8.04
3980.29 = 7.6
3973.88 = 8.53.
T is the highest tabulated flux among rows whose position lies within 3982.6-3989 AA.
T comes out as 8.36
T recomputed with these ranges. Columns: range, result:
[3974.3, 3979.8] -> 8.62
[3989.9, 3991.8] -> 7.5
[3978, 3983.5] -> 7.96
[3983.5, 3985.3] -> 7.51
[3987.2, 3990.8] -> 8.29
